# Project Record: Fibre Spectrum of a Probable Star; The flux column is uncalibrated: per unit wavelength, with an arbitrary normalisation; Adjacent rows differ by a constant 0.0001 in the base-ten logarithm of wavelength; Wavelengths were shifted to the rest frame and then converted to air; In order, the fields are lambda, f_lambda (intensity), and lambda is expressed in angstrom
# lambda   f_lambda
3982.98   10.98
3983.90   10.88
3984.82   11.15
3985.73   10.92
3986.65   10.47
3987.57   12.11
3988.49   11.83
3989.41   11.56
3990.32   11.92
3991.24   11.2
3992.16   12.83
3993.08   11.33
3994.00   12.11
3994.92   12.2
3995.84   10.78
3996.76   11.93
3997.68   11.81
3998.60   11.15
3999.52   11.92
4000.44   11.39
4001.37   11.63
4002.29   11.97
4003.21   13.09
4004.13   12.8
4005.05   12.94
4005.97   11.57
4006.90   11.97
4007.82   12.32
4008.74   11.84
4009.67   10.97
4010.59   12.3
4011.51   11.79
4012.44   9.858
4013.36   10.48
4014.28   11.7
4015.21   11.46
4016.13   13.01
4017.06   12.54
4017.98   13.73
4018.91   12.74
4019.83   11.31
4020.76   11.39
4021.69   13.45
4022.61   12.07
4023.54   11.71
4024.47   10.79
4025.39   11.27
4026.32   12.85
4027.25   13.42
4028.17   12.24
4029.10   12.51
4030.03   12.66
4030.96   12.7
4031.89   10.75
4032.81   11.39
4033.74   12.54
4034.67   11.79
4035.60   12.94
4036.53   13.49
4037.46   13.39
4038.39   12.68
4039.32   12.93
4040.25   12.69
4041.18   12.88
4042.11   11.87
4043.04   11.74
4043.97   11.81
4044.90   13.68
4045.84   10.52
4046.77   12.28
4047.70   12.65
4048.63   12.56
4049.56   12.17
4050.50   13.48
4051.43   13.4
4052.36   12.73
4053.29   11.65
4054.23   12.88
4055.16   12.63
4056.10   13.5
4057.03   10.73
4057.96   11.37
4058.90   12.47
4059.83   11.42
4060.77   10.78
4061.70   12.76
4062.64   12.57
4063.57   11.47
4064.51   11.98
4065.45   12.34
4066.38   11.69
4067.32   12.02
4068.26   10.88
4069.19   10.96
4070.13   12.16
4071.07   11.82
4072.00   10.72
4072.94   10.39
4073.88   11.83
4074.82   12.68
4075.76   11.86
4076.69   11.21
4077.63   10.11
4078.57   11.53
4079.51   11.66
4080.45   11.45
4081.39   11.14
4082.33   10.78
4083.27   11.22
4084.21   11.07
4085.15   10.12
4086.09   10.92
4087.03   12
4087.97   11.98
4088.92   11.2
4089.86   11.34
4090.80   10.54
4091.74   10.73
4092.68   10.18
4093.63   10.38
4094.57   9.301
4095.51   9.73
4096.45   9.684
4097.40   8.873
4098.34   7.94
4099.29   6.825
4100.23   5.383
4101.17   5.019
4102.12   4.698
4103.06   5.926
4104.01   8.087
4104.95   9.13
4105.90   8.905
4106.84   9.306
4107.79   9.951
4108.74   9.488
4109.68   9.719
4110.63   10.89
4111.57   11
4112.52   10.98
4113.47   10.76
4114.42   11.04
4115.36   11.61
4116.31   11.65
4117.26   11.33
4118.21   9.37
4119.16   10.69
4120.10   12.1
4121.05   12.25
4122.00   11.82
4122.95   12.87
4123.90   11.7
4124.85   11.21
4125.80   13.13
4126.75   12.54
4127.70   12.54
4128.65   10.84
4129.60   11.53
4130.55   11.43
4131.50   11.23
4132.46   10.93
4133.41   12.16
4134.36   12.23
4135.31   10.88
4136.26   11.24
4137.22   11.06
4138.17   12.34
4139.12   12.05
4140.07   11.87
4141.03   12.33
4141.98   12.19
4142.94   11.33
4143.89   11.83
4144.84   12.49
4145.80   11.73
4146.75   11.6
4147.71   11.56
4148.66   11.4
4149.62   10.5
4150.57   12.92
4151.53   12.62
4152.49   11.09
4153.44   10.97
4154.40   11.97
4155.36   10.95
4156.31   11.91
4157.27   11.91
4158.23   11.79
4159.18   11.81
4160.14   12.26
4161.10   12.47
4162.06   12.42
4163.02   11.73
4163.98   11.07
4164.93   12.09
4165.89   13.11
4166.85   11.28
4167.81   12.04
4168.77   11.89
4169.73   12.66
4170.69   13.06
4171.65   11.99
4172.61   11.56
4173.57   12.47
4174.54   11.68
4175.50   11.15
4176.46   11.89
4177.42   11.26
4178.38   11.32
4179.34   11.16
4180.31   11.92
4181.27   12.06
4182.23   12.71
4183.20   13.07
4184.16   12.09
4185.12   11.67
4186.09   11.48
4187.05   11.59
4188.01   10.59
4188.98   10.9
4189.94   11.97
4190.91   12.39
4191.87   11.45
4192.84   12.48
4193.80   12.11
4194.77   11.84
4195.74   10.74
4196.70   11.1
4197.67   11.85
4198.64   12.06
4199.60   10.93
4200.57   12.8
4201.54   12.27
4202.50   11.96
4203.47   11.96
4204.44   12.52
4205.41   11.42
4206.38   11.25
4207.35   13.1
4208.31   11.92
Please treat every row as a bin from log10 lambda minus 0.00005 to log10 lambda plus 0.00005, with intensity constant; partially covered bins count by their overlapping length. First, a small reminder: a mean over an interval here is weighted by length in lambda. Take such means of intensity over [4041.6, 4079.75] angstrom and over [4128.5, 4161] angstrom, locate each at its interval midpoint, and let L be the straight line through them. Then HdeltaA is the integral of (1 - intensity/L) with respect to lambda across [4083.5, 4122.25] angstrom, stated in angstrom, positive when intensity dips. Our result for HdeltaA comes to 6.4 angstrom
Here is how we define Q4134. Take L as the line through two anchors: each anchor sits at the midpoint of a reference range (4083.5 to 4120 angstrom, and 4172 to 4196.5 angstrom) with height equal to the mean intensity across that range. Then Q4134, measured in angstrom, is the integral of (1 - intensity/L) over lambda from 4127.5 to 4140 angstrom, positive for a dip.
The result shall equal -1.3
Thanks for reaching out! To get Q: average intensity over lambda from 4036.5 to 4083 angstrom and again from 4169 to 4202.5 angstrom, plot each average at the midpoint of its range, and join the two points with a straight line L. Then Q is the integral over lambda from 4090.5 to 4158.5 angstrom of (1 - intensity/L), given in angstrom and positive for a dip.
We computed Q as 6.7 angstrom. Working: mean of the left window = 12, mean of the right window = 11.8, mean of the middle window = 10.7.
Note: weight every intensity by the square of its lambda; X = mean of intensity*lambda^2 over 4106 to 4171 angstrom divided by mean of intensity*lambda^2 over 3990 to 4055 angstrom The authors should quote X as 1.0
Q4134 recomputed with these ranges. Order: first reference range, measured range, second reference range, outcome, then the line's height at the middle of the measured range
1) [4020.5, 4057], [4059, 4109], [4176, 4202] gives 7.6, 12.2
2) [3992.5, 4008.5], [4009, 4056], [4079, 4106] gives -5.0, 11.1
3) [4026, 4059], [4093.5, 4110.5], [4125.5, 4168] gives 5.4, 12.1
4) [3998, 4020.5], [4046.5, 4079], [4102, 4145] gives -1.2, 11.5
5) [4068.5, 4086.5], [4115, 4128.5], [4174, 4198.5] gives -0.4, 11.4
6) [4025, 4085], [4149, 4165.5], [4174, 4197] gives 0.0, 11.8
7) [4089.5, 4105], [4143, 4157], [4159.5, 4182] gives -0.9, 10.9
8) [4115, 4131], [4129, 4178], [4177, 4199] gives -0.4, 11.7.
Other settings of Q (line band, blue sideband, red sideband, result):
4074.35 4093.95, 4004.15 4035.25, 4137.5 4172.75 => 1.3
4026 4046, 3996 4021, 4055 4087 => -1.2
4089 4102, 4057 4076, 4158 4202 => 3.2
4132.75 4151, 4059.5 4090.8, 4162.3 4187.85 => 0.0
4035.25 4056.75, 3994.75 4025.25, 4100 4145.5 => -2.0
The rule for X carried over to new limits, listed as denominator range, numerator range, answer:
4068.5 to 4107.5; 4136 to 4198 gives 1.23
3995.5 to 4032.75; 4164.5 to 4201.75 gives 1.08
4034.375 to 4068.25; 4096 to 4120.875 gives 0.78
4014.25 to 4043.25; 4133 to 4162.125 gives 1.01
